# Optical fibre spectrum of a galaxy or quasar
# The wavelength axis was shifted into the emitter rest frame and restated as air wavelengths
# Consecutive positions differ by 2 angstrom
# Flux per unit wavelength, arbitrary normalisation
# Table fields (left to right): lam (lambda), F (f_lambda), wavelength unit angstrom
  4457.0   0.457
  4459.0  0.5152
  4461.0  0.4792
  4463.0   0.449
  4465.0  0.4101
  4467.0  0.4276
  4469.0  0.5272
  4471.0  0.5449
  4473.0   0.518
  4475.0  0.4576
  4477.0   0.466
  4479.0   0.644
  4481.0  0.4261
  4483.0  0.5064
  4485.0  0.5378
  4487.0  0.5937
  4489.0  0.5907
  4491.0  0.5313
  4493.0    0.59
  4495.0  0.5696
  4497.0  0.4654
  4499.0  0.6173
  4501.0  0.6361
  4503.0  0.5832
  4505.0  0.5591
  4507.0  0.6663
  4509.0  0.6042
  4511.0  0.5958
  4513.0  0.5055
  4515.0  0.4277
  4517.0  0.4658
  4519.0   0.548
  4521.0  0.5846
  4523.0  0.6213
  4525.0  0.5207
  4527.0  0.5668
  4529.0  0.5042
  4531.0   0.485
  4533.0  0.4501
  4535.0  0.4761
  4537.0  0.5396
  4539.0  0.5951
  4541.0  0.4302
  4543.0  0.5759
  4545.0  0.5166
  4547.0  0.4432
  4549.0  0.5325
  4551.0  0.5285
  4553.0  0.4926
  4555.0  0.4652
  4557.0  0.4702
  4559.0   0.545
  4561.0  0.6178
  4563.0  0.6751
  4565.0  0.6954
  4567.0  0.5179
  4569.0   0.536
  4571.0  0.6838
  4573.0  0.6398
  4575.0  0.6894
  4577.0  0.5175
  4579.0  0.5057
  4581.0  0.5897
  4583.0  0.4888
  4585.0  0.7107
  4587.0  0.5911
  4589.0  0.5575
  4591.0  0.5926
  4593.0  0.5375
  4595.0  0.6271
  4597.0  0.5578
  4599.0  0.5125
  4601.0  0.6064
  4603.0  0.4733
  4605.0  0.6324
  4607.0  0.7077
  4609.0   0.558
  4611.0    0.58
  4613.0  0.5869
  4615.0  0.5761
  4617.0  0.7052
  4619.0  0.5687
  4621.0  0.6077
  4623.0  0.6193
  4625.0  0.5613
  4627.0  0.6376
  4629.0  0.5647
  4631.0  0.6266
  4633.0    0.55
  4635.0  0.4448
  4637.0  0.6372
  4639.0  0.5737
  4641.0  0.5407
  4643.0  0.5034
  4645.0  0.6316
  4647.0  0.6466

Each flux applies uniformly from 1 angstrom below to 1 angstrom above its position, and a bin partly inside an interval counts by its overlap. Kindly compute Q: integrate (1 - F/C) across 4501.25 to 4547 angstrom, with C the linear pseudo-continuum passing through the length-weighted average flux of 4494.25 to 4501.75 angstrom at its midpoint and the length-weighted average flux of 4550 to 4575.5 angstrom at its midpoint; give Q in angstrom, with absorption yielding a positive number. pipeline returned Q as 2.9 angstrom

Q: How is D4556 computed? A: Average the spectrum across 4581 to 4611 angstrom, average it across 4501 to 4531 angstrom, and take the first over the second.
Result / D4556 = 1.1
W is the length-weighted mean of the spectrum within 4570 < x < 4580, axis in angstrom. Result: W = 0.607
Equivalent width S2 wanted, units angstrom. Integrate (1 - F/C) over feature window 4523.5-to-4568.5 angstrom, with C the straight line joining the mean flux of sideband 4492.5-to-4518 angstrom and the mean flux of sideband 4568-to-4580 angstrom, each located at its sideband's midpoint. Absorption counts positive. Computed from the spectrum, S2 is 3.9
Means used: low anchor 0.56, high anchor 0.595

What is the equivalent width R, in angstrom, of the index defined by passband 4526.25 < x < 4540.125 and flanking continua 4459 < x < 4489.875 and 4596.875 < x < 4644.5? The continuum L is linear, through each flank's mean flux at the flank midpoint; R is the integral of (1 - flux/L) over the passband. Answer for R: 0.54 angstrom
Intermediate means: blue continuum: 0.505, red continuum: 0.581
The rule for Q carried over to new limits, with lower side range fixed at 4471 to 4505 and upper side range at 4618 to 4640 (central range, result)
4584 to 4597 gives -0.63 angstrom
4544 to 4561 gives 1.69 angstrom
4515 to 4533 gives 0.94 angstrom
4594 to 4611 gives -0.28 angstrom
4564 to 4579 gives -0.99 angstrom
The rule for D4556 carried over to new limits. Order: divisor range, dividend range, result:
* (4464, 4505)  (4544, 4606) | 1.06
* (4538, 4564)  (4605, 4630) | 1.15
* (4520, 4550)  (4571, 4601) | 1.12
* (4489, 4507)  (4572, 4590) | 1.02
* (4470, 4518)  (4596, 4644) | 1.06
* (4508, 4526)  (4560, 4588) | 1.12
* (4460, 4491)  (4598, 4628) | 1.18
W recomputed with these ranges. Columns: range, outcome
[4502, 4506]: 0.571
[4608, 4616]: 0.575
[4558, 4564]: 0.613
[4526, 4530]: 0.535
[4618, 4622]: 0.588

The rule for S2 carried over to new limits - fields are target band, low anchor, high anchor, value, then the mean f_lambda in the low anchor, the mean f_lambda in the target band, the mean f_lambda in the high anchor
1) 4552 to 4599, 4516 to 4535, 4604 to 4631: -0.5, 0.525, 0.577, 0.609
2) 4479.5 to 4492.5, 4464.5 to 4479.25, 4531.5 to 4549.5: -1.1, 0.495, 0.538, 0.505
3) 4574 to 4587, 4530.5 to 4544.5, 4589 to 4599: -0.7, 0.509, 0.584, 0.57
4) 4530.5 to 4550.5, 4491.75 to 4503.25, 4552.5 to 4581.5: 2.5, 0.576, 0.506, 0.577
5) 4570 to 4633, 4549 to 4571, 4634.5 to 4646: -3.8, 0.559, 0.593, 0.56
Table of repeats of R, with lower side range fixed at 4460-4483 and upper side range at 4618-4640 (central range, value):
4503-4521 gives -1.4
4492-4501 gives -1.2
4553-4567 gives -0.7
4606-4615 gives -0.5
